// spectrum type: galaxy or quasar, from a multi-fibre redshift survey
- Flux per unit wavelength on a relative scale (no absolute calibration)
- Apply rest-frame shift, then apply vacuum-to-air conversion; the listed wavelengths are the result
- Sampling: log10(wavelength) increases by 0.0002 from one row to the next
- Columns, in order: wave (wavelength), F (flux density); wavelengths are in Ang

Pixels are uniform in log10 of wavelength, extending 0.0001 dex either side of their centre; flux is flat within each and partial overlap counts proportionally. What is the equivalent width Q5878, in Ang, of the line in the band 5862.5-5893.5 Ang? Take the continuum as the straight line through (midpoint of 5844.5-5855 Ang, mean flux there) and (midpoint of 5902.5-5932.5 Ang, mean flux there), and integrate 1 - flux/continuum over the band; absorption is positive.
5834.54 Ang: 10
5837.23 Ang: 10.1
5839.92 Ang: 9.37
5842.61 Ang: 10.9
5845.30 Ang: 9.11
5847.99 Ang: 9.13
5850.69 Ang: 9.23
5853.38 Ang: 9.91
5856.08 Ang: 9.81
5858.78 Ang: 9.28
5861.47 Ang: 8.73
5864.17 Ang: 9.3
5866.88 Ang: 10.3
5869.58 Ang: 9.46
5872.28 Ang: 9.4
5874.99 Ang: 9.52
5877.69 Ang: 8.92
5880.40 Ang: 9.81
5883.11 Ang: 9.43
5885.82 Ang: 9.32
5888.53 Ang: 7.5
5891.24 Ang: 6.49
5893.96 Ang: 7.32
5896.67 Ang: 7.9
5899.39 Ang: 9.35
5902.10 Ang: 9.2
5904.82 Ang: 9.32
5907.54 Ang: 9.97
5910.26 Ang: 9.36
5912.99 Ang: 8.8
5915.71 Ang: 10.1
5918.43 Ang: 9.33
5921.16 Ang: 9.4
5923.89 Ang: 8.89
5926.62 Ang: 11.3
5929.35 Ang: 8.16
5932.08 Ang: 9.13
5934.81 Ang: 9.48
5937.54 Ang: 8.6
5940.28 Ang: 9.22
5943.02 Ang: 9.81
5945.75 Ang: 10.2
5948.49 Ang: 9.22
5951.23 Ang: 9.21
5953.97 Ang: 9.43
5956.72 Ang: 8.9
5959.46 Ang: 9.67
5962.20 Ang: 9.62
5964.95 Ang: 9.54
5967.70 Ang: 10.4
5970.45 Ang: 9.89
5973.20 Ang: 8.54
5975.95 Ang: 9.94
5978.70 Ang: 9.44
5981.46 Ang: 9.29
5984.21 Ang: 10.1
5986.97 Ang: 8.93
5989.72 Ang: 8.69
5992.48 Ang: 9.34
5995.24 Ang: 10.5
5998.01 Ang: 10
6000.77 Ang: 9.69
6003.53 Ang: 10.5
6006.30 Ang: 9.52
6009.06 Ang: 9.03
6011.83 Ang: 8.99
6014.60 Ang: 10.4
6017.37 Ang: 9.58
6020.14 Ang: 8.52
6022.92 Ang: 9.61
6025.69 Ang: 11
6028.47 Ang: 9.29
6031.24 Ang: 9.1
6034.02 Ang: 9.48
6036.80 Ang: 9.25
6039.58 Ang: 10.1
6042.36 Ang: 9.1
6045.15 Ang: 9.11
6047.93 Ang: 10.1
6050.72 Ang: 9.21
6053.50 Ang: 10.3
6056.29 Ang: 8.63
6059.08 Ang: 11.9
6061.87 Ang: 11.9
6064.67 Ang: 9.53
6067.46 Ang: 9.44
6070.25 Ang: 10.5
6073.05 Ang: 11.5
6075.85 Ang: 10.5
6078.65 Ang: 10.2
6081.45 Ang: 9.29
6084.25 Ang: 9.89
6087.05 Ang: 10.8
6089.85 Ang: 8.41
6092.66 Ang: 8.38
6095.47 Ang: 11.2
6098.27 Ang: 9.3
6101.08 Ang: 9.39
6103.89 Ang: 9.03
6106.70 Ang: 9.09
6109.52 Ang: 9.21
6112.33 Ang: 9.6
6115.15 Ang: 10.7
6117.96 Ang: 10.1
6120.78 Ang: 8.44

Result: 1.34 Ang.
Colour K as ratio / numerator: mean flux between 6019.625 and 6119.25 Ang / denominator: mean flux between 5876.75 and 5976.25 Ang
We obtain 1.1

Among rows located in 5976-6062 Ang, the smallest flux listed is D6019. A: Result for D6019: 8.52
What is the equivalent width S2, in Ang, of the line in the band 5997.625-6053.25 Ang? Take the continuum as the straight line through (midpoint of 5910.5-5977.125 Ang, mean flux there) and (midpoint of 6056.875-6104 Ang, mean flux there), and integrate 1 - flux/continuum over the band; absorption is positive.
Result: 1.3 Ang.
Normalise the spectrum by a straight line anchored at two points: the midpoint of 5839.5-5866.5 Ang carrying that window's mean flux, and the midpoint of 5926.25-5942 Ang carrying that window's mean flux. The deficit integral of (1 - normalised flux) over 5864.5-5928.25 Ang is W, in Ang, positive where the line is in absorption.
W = 1.3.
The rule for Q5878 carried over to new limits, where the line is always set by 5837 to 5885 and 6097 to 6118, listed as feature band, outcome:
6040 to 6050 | 0.0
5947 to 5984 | 0.1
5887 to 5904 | 2.7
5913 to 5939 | 0.5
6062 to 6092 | -1.7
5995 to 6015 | -0.5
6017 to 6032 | 0.0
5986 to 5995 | 0.3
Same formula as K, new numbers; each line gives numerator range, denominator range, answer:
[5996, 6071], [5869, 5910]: 1.10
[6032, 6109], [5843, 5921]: 1.07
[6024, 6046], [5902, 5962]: 1.02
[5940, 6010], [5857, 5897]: 1.08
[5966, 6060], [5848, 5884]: 1.02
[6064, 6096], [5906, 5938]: 1.06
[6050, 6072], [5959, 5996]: 1.07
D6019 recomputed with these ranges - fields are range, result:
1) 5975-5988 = 8.93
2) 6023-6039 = 9.1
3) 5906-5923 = 8.8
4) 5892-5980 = 7.32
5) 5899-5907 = 9.2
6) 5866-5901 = 6.49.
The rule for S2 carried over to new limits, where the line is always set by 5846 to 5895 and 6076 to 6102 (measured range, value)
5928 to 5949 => 0.07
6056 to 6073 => -1.58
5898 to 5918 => -0.58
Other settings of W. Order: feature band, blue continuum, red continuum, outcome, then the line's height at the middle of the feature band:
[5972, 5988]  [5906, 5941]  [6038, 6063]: 0.4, 9.65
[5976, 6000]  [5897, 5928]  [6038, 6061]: 0.3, 9.69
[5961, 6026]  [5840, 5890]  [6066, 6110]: 0.0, 9.61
